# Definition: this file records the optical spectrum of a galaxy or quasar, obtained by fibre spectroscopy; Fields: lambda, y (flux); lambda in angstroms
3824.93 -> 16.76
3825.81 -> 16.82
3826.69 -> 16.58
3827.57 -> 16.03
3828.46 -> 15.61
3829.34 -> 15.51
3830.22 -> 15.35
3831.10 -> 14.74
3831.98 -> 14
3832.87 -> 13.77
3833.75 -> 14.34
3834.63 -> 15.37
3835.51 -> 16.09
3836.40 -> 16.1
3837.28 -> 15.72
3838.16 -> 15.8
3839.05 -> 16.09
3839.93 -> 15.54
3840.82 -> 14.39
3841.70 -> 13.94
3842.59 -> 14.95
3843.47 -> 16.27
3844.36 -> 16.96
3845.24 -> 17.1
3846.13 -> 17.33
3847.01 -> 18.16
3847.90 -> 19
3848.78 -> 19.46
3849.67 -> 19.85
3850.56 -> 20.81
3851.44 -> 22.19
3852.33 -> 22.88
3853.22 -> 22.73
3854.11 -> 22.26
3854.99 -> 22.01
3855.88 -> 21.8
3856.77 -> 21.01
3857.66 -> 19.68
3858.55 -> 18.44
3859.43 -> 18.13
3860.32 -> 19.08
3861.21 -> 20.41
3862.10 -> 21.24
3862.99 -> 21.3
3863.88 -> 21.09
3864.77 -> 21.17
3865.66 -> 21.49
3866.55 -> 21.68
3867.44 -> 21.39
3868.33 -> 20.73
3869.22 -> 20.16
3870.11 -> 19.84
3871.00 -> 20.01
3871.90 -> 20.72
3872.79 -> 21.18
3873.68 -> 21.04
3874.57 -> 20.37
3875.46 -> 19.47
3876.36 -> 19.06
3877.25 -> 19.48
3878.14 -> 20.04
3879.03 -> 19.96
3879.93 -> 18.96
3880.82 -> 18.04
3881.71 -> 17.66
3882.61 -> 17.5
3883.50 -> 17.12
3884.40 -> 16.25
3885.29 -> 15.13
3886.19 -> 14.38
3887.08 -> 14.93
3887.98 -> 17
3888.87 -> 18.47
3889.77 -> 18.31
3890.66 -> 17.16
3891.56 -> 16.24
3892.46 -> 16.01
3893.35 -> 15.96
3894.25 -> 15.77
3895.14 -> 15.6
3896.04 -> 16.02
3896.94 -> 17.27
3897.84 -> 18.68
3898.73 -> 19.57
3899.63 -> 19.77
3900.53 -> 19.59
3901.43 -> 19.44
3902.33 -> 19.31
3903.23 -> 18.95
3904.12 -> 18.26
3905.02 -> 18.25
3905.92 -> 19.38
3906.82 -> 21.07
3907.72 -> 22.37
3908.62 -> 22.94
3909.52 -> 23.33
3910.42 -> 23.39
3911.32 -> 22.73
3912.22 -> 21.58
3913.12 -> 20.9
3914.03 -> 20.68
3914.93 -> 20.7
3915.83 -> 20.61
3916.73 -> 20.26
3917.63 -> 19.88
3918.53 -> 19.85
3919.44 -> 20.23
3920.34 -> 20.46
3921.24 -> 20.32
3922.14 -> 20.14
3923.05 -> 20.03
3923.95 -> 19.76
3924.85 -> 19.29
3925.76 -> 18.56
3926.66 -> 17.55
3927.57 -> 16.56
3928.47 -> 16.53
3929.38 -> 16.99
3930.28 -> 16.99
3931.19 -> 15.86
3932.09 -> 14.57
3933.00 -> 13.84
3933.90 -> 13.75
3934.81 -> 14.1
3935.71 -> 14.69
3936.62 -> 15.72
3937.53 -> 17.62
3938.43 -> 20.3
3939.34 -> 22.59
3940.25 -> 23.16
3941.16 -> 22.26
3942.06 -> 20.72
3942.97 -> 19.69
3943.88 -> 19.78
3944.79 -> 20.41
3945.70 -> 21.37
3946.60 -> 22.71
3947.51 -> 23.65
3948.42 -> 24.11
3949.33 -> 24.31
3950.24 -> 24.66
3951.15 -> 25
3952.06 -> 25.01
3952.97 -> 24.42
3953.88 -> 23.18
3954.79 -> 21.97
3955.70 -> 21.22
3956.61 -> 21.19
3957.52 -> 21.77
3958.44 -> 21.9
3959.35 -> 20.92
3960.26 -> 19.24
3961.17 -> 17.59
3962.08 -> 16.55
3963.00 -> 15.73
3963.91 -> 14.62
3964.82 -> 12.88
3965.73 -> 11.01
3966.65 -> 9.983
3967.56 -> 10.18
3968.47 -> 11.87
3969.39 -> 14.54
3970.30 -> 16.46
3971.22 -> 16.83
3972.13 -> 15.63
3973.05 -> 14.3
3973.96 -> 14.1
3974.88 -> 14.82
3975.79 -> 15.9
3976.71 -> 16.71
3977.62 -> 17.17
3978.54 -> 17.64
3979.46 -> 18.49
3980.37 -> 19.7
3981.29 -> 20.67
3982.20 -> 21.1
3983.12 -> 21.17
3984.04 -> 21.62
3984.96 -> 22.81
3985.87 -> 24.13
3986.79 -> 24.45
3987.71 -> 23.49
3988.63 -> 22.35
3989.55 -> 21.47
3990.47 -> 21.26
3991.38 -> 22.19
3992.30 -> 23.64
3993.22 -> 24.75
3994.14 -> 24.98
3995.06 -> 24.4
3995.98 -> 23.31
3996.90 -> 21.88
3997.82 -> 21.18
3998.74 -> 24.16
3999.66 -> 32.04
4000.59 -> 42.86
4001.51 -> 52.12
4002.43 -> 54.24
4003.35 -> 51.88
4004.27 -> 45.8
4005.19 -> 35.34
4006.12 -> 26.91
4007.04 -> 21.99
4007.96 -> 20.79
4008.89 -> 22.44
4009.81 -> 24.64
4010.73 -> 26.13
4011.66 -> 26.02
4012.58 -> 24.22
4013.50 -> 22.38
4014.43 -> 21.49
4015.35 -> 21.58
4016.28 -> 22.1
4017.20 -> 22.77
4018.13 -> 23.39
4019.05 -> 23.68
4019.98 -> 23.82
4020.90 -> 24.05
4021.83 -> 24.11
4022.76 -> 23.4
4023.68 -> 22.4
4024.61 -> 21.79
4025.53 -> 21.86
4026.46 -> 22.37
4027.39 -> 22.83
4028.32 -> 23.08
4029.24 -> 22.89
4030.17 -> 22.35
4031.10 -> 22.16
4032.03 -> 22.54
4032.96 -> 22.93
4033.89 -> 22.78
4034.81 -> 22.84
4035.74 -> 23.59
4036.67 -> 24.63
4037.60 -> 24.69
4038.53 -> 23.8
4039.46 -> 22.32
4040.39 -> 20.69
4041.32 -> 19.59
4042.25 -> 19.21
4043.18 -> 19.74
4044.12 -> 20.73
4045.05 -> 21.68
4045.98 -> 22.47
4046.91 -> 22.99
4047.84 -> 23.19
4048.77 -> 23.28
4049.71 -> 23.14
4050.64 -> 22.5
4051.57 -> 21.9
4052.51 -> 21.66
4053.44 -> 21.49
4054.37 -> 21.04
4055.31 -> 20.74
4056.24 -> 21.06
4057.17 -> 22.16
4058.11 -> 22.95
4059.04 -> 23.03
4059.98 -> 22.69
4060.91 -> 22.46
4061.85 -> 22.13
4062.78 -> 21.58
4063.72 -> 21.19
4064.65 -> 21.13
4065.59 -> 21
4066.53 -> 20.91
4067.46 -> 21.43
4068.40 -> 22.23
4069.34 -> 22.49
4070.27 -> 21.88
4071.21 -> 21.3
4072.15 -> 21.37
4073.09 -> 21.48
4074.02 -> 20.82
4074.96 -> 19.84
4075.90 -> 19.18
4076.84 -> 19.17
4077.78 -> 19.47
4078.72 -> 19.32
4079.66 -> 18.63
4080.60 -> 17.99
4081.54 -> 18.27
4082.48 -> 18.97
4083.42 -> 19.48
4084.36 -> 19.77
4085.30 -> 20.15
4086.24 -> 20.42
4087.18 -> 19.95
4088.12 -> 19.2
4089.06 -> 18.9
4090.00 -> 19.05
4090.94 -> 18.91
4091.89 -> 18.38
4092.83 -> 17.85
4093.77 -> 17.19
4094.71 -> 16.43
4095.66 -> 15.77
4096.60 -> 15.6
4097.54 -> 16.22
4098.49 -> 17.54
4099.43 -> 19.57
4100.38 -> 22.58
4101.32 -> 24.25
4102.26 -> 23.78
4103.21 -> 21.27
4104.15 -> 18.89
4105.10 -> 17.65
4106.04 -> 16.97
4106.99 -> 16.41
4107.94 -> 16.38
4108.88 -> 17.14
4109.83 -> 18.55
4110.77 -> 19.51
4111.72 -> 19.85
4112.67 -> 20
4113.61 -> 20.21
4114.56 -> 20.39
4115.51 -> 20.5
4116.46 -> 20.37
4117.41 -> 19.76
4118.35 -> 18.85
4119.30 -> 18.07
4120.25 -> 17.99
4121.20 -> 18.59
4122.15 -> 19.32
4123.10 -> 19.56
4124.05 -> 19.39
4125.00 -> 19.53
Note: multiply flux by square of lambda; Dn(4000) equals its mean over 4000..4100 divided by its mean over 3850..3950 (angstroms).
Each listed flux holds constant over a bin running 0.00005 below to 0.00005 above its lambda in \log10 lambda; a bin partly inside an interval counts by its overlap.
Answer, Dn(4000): 1.3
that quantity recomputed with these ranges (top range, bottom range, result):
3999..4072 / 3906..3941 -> 1.34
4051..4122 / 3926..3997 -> 1.10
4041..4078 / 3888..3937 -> 1.24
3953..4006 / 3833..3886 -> 1.26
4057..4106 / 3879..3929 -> 1.16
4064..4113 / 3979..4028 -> 0.79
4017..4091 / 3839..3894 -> 1.25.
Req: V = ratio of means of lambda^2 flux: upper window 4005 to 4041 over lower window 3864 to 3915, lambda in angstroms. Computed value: 1.30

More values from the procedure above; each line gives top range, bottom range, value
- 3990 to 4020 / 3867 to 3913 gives 1.56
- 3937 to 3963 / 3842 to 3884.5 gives 1.14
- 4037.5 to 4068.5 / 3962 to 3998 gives 1.21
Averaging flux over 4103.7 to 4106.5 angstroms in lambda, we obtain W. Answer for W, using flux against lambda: 17.8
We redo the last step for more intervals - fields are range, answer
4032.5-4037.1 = 23.4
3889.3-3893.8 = 16.7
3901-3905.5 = 18.9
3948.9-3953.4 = 24.7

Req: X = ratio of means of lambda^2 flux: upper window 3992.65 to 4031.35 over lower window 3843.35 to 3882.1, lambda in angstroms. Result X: 1.44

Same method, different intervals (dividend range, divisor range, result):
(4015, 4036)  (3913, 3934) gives 1.30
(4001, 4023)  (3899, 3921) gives 1.46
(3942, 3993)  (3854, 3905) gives 1.08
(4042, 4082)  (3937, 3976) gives 1.18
